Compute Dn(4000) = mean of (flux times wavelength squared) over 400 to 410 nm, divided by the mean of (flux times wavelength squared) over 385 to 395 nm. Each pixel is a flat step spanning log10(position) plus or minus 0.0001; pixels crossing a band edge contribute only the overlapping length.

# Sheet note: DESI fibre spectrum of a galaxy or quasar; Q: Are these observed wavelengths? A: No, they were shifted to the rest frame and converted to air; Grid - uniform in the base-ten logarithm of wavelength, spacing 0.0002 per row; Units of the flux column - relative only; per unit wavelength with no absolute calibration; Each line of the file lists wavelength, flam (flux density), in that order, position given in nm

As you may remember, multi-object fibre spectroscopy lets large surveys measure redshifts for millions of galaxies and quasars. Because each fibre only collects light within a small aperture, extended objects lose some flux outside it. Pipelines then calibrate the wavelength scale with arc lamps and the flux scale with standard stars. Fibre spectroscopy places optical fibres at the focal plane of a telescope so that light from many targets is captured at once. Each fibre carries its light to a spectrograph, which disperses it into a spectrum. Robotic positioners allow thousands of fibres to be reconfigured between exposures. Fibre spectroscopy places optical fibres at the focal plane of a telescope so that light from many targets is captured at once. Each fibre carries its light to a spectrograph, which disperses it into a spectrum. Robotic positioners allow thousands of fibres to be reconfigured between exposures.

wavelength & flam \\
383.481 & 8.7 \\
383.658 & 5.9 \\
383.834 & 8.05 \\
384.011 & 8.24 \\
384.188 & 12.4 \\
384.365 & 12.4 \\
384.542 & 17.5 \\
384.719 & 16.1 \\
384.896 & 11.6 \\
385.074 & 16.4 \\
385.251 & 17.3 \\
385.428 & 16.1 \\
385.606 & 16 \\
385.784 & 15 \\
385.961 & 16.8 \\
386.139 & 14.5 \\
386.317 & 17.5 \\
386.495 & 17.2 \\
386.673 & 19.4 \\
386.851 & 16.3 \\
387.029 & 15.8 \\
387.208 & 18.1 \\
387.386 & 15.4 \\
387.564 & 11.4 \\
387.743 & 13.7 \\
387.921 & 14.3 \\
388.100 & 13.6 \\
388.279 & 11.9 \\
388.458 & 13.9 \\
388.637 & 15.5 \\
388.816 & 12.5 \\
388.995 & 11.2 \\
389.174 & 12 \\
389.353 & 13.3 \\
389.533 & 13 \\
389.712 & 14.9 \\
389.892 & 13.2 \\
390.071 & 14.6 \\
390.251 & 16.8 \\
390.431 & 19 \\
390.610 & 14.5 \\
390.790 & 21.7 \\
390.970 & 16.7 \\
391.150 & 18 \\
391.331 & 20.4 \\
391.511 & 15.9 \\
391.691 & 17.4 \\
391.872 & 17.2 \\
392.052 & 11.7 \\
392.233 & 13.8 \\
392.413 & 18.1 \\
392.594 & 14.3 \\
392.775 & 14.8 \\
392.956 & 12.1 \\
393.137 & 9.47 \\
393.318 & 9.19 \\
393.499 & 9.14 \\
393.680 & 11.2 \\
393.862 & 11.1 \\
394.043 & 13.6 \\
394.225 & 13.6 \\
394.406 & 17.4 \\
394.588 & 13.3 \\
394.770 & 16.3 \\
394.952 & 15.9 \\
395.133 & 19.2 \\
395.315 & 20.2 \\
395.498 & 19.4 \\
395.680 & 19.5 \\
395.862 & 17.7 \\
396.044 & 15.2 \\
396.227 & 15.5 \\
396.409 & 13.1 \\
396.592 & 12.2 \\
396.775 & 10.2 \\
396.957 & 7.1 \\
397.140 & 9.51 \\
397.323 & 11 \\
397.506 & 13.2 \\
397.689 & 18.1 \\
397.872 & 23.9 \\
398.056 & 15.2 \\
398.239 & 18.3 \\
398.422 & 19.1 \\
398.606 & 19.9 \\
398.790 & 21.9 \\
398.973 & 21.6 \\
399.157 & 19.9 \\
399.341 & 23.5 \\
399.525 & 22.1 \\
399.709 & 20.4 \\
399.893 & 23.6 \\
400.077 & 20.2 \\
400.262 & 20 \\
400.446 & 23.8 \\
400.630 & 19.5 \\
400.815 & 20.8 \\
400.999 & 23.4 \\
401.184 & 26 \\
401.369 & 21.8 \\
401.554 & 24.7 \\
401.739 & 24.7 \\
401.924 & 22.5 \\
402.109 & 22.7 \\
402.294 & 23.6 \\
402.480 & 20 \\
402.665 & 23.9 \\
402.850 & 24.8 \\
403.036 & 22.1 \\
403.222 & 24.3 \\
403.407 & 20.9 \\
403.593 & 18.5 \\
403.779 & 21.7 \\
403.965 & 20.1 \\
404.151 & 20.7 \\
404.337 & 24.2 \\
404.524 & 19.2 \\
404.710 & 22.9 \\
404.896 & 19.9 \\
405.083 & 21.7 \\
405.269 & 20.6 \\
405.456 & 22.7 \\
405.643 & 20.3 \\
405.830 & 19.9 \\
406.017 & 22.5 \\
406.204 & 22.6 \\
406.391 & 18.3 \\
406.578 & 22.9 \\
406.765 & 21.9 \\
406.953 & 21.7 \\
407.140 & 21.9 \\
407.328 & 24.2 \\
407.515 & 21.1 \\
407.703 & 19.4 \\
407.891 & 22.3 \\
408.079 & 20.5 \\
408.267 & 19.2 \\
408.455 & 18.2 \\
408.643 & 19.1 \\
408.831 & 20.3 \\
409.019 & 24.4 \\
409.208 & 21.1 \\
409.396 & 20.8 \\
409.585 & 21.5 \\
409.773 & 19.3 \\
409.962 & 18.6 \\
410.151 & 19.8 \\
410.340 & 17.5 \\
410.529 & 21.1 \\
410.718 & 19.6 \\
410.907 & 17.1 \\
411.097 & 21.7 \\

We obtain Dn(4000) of 1.56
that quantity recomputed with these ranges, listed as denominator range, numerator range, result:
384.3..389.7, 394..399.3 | 1.16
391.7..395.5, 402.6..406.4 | 1.59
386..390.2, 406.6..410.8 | 1.58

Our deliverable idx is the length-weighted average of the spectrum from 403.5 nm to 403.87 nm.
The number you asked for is 20.1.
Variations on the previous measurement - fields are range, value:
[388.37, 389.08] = 13.3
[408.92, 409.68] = 21.9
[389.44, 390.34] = 14.5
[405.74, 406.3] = 21.7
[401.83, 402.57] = 22.2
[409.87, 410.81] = 19.3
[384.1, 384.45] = 12.4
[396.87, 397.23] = 8.31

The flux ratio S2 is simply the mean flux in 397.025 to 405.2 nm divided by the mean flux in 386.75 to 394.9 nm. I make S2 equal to 1.4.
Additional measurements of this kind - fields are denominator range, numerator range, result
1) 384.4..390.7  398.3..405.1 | 1.46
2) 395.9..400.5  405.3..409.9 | 1.20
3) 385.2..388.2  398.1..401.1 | 1.34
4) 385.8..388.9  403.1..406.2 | 1.40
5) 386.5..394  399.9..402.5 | 1.55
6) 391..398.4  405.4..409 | 1.42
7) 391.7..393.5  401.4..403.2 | 1.74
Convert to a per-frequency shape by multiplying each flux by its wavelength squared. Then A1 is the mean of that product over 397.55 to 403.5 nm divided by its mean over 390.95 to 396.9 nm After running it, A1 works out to 1.5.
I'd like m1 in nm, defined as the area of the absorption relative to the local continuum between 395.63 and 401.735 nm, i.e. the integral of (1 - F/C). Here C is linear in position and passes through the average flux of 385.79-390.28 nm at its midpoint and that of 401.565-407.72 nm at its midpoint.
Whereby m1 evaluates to 0.23 nm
